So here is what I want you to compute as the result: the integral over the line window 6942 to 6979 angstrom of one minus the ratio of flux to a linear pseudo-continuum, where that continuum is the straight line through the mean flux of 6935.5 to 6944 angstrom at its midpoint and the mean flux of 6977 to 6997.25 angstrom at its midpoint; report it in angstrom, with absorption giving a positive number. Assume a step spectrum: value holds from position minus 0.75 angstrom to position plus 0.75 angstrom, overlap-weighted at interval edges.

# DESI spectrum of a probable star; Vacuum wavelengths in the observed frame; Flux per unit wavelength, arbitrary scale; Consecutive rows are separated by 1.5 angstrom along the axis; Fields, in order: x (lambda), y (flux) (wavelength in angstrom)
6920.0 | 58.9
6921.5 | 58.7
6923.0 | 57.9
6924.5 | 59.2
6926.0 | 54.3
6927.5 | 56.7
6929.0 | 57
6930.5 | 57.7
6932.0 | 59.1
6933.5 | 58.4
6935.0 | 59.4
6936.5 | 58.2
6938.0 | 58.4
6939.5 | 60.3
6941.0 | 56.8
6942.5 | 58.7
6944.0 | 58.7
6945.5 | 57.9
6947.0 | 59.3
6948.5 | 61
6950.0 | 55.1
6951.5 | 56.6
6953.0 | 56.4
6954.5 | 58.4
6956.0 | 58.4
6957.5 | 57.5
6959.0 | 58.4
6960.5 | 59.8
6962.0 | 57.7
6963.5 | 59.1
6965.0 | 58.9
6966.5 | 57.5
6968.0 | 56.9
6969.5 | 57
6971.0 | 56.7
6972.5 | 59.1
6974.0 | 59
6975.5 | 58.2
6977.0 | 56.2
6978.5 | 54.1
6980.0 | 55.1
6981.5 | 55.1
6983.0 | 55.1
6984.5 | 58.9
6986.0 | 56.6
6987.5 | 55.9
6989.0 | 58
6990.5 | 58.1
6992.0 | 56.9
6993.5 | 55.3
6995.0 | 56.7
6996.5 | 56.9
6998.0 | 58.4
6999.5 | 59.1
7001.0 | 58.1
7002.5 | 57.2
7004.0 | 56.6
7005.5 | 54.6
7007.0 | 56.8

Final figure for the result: -0.2 angstrom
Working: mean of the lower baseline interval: 58.5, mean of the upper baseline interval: 56.4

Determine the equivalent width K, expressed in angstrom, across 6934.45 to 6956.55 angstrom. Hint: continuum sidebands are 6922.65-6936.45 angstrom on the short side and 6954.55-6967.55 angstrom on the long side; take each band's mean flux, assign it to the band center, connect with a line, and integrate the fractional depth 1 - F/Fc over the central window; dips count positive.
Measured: -0.1 angstrom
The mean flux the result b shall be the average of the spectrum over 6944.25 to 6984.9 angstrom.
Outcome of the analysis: 57.5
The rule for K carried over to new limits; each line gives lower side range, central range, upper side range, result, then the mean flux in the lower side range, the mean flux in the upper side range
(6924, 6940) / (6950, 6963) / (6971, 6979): 0.0 angstrom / 58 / 57.4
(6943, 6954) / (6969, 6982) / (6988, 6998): 0.1 angstrom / 57.9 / 57.1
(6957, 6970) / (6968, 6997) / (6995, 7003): 0.6 angstrom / 58.1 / 57.8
